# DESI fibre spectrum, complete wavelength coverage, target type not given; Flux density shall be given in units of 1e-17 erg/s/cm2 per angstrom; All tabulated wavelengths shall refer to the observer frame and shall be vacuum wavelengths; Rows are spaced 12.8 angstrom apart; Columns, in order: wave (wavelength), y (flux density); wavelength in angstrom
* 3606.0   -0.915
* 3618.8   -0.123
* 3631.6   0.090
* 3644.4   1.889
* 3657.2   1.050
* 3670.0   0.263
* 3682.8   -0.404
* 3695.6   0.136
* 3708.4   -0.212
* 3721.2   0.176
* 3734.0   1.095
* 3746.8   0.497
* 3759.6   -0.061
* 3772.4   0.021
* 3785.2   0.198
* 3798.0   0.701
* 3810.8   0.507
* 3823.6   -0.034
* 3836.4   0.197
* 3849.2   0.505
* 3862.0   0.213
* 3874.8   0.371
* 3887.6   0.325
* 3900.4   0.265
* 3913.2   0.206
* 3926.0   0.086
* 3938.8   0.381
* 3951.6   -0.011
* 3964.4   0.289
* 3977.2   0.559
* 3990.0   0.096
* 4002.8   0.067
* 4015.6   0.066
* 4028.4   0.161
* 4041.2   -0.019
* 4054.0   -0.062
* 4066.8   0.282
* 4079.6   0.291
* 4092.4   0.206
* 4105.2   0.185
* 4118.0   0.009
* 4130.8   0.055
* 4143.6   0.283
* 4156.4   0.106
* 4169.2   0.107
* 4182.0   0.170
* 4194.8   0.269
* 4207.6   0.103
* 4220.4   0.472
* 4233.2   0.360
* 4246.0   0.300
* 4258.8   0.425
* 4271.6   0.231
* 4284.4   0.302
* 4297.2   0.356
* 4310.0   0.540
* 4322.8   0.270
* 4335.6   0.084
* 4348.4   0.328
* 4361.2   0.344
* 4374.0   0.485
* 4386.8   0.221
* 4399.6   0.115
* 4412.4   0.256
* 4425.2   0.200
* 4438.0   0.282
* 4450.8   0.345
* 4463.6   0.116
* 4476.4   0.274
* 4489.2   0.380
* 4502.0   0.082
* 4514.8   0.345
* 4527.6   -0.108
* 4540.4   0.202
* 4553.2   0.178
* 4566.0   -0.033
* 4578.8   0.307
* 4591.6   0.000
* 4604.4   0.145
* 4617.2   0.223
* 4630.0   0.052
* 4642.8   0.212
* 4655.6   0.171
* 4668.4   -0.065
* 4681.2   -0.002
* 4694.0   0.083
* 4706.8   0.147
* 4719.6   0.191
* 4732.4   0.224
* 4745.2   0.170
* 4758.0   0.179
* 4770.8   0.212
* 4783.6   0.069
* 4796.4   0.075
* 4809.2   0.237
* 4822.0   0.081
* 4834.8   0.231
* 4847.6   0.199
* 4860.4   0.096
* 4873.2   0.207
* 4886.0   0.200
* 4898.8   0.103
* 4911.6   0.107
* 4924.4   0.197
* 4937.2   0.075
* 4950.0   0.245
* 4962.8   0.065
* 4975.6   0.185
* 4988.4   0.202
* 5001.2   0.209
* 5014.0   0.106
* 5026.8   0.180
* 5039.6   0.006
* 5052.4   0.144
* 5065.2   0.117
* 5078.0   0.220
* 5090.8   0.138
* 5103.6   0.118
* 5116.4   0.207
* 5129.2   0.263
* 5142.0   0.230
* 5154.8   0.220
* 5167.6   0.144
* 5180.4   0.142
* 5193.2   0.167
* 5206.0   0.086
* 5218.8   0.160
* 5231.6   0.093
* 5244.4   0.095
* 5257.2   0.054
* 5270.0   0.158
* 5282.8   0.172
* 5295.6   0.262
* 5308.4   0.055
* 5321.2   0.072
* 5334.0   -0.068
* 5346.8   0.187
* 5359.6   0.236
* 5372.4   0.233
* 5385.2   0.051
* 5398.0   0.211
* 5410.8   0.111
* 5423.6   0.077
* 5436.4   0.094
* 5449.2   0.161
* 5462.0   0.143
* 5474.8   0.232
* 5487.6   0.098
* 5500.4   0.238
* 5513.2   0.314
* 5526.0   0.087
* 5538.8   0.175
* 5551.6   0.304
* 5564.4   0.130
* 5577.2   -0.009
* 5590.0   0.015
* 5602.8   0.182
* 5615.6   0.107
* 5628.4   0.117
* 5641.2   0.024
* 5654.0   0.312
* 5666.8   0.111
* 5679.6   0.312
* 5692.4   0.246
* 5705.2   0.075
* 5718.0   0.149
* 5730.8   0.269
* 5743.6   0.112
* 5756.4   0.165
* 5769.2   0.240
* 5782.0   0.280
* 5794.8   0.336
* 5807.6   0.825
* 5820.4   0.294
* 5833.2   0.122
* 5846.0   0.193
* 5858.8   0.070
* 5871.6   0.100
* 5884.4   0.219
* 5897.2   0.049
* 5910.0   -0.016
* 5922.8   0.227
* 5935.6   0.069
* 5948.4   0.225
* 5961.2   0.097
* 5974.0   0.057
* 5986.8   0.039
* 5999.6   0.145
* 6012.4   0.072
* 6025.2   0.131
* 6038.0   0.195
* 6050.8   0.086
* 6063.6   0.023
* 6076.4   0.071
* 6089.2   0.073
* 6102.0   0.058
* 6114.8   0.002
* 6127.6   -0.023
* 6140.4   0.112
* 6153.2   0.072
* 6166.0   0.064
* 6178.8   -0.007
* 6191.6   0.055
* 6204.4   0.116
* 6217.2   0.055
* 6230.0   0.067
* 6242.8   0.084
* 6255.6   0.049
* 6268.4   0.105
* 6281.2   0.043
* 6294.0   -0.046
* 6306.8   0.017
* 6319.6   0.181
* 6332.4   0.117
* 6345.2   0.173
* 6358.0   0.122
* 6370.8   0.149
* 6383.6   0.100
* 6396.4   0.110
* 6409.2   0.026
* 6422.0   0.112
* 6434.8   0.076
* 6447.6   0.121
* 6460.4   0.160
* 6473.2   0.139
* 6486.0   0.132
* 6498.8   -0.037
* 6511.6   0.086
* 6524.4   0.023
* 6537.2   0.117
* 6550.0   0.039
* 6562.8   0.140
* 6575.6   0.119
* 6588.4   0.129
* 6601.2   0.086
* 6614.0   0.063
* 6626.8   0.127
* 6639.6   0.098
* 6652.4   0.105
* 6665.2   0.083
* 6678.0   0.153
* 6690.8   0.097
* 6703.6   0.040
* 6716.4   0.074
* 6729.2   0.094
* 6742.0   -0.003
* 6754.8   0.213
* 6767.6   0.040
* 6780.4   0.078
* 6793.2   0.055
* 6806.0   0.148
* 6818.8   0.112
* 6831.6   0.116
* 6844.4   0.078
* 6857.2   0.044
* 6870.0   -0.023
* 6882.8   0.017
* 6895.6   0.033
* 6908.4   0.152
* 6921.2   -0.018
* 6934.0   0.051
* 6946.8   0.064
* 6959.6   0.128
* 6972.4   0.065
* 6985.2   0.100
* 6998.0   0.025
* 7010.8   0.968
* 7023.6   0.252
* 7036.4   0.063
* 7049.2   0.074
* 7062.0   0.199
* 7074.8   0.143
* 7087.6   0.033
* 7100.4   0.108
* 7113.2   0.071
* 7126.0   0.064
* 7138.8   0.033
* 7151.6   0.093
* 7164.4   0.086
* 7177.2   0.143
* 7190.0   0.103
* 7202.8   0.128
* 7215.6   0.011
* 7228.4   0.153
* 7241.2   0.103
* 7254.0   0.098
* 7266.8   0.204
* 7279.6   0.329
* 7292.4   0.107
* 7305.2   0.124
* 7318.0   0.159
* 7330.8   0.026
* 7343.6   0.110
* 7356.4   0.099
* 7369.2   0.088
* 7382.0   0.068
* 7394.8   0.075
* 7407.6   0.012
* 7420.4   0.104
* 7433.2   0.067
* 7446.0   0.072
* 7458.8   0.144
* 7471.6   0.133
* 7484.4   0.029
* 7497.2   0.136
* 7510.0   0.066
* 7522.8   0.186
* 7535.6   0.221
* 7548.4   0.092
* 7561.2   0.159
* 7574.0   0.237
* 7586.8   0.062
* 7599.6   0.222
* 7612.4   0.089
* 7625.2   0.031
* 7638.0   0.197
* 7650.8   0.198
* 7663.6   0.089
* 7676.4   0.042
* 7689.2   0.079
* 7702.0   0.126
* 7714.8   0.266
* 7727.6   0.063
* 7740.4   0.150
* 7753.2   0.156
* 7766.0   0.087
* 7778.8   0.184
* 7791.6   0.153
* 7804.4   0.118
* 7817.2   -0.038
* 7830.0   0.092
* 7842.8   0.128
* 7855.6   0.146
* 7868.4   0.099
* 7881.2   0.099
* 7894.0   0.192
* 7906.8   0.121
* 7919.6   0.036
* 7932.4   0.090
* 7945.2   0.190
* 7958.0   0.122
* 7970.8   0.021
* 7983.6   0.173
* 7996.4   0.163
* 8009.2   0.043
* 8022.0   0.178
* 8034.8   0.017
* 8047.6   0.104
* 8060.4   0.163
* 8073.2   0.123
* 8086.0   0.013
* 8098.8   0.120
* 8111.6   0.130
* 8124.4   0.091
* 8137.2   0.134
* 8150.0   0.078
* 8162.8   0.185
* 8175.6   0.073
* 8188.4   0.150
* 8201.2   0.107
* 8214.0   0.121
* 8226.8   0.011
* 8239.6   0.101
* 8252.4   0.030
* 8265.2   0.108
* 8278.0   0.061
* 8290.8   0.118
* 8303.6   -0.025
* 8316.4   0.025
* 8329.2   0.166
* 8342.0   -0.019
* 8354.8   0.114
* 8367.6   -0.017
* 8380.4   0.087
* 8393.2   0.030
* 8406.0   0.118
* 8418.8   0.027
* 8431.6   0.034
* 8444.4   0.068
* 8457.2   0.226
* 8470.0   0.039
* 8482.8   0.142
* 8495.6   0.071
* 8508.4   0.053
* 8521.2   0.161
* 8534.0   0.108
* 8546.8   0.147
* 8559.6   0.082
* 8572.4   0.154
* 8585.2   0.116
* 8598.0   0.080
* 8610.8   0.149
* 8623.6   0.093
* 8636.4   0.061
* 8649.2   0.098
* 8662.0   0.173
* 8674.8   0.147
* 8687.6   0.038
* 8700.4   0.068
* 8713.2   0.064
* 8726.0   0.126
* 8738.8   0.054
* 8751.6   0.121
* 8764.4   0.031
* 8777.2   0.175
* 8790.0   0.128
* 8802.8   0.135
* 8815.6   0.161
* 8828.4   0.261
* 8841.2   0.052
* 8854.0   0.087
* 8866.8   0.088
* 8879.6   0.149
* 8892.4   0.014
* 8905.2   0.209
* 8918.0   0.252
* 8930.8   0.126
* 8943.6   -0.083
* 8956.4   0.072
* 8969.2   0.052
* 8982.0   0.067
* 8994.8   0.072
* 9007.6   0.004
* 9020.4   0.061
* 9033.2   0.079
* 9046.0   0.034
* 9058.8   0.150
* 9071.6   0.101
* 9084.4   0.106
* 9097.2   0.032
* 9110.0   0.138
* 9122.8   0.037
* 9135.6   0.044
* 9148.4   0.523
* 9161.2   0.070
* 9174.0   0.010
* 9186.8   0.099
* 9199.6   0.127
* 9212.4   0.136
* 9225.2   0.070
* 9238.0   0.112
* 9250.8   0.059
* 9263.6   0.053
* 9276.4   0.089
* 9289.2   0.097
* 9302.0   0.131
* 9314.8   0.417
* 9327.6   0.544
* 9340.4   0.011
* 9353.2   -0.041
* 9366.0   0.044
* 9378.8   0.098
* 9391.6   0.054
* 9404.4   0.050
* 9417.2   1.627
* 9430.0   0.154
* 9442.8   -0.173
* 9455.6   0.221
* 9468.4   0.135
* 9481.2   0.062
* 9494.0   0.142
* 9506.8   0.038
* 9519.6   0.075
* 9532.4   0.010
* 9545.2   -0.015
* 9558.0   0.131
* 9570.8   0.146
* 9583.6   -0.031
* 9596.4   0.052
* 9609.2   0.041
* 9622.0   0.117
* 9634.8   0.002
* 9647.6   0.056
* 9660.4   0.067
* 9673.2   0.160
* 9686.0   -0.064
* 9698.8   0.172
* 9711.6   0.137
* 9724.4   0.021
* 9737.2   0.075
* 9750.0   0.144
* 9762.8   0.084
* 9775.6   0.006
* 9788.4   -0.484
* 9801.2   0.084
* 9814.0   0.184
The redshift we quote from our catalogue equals 0.881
